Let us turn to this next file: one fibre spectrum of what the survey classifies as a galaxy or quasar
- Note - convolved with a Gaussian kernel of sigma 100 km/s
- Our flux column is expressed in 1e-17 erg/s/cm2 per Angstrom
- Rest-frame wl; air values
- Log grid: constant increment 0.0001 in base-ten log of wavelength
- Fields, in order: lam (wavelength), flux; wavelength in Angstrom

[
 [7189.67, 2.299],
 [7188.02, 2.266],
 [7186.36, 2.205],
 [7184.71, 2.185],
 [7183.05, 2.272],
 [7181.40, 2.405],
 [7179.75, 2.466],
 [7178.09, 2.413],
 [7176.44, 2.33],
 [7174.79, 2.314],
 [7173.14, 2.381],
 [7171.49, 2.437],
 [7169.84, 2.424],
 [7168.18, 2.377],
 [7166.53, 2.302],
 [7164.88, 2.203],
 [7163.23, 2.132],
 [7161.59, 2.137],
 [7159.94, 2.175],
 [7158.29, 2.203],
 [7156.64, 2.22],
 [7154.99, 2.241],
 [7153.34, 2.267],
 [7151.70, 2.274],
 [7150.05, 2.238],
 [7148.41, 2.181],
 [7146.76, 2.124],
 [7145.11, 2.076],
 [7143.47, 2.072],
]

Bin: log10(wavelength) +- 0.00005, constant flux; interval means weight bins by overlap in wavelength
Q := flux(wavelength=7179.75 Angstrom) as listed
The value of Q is 2.466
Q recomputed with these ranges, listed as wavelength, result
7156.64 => 2.22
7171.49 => 2.437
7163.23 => 2.132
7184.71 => 2.185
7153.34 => 2.267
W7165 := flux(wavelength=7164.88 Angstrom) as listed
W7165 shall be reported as 2.203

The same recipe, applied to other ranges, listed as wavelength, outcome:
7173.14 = 2.381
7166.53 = 2.302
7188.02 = 2.266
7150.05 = 2.238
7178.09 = 2.413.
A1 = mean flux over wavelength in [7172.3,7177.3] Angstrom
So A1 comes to 2.35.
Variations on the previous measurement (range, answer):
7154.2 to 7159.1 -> 2.22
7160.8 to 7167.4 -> 2.2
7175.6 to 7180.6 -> 2.4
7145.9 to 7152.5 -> 2.2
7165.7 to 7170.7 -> 2.36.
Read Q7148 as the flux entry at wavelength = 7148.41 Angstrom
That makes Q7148 2.181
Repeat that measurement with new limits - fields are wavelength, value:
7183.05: 2.272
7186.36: 2.205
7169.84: 2.424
